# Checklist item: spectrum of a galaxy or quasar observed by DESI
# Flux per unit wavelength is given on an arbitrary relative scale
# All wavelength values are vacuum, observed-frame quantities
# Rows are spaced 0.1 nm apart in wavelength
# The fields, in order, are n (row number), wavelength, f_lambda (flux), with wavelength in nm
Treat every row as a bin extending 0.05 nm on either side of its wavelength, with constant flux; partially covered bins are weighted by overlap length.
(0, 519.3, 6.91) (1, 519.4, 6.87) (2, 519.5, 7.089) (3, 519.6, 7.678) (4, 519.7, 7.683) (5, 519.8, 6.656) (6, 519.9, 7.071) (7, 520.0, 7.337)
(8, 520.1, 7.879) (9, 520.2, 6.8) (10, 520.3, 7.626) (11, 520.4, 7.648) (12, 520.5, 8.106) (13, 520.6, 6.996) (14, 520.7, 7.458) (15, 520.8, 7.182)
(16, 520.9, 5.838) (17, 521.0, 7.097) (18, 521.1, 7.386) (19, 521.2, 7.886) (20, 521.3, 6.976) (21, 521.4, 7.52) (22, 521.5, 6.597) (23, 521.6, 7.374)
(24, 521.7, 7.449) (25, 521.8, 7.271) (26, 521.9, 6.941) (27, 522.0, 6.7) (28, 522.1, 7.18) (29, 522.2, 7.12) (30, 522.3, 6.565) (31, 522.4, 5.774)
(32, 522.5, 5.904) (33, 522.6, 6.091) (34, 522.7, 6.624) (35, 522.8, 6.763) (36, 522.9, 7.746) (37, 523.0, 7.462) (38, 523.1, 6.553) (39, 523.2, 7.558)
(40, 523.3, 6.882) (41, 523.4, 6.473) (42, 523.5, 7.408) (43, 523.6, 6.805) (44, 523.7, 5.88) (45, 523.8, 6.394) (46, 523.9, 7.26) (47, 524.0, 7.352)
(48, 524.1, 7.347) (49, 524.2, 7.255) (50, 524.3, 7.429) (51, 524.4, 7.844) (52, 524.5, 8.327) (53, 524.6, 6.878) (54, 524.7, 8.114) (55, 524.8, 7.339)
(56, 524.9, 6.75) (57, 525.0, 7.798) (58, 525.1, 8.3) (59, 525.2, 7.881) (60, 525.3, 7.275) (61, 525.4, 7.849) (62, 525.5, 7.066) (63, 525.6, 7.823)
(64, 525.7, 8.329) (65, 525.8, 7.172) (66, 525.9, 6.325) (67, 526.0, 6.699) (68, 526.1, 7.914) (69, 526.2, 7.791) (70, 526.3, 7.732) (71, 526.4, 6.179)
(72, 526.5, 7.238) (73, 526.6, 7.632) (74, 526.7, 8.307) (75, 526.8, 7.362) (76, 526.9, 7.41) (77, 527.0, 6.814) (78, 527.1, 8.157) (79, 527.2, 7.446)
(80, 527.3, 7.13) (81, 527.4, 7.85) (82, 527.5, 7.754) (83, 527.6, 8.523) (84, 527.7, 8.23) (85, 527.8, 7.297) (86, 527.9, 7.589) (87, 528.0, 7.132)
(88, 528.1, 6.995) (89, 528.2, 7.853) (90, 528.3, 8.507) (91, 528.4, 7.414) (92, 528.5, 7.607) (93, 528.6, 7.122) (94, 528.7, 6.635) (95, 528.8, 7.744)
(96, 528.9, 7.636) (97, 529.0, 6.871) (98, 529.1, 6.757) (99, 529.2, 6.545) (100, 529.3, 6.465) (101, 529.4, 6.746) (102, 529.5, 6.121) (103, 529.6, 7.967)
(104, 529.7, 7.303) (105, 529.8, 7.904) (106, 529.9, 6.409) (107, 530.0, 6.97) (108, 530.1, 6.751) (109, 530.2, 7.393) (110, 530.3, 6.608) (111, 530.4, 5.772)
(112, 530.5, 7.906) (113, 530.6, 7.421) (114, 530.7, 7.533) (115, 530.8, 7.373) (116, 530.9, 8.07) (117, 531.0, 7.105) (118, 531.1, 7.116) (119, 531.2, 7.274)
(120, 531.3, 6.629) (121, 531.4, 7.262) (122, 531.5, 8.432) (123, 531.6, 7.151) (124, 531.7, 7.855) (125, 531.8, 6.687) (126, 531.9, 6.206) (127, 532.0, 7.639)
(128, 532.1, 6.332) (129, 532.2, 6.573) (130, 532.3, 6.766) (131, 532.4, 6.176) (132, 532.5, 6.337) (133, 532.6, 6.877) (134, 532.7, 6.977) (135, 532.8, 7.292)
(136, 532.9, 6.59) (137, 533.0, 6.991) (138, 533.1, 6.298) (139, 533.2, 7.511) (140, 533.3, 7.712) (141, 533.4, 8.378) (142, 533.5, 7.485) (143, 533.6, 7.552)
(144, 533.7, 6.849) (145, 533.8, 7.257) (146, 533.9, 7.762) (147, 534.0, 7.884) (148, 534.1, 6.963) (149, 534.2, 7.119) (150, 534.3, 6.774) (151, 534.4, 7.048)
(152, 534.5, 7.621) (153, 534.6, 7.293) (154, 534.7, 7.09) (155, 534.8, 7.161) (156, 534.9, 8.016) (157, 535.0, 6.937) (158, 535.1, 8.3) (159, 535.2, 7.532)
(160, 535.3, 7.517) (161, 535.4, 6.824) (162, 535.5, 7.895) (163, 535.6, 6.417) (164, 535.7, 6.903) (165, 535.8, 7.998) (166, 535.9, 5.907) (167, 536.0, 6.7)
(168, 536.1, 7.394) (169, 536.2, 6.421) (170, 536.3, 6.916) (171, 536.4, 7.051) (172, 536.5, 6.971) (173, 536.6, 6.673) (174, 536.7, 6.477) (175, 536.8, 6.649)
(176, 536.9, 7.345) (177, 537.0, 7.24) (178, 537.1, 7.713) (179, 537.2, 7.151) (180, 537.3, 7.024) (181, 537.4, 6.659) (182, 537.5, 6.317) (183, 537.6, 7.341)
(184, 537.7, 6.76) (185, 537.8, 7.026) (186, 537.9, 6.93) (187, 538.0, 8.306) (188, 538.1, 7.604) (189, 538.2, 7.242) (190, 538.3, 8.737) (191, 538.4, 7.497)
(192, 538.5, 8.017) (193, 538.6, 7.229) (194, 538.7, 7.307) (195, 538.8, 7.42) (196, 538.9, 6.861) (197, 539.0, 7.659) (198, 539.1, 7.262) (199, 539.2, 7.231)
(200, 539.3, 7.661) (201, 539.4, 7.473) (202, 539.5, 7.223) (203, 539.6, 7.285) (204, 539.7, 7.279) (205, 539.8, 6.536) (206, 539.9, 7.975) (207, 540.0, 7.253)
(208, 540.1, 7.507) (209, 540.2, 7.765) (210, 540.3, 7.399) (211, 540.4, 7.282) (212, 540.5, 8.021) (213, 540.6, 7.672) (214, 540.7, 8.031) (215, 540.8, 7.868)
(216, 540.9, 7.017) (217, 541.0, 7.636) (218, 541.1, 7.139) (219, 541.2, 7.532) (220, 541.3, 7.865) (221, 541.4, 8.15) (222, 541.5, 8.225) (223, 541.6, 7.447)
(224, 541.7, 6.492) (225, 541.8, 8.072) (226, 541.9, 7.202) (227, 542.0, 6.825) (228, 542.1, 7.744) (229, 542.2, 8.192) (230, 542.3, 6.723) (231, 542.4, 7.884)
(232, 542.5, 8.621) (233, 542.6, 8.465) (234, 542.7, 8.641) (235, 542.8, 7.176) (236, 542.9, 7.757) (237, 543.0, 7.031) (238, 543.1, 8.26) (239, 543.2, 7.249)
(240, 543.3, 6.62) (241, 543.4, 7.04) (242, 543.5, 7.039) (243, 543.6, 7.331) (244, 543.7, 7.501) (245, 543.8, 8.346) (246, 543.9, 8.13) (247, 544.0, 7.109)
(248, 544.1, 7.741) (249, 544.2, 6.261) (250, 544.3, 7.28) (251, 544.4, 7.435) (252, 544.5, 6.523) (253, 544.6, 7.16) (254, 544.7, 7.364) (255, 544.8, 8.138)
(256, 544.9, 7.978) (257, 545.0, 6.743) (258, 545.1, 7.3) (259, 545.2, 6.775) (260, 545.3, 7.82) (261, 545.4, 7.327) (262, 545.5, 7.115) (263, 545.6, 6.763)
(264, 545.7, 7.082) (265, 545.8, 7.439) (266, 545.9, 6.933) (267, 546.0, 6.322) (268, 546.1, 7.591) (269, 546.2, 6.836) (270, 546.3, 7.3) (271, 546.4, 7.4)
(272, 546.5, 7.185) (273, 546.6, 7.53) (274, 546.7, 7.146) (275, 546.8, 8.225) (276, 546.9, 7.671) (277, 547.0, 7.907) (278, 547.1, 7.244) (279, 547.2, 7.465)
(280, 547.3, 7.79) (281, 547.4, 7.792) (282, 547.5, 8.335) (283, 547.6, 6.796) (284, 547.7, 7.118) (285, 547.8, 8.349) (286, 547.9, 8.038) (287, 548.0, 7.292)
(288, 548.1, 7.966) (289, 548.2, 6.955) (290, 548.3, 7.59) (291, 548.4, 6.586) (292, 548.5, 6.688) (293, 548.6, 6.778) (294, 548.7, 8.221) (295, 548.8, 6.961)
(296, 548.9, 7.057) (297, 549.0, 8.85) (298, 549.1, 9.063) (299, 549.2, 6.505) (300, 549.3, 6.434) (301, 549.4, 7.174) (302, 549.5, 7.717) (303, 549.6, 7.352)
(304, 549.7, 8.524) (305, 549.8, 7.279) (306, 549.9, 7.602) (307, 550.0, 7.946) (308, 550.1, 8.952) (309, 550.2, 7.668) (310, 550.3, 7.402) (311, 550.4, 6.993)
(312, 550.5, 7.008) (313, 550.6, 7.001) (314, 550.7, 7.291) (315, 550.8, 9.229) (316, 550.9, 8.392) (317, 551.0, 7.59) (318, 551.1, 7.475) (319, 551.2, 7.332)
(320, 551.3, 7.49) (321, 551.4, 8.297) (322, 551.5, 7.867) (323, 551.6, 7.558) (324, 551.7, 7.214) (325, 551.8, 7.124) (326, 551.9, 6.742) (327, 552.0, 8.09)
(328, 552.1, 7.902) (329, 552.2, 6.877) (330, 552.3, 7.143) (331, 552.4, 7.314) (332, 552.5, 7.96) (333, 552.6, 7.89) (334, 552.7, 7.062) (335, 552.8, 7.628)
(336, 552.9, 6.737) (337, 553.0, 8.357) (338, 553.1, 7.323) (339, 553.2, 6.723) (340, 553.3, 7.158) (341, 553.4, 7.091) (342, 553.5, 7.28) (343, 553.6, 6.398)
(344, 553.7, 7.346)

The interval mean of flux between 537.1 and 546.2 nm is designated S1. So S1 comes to 7.41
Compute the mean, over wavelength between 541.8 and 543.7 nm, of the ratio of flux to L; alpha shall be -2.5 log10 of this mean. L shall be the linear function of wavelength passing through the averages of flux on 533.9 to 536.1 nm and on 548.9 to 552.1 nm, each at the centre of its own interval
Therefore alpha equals -0.02 mag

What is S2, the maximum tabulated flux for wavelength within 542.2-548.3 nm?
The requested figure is 8.641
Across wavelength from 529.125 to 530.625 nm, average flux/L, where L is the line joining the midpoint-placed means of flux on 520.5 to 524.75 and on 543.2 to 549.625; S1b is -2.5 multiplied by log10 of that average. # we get 0.03 mag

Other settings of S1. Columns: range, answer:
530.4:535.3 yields 7.22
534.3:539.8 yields 7.22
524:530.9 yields 7.38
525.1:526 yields 7.47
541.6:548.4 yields 7.43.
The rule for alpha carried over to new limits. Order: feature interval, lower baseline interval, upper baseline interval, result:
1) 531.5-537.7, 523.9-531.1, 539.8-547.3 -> 0.047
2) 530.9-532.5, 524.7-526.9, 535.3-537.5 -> 0.026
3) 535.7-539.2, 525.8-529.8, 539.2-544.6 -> 0.043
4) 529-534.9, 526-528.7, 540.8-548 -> 0.061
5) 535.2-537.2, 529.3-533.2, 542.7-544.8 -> 0.022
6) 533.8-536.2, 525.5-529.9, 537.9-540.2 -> 0.029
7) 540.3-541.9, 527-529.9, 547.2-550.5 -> -0.018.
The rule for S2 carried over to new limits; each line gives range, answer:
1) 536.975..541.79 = 8.737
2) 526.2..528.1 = 8.523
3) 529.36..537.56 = 8.432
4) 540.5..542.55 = 8.621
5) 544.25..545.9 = 8.138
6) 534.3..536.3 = 8.3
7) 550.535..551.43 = 9.229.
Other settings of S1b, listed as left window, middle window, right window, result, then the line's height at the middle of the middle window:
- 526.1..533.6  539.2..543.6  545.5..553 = -0.02 mag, 7.39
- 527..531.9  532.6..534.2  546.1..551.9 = 0.01 mag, 7.35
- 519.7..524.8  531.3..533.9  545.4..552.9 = 0.02 mag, 7.25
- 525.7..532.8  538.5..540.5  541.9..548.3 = 0.00 mag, 7.37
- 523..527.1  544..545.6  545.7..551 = 0.04 mag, 7.49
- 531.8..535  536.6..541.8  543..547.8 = -0.02 mag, 7.23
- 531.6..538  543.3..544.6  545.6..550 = 0.01 mag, 7.34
